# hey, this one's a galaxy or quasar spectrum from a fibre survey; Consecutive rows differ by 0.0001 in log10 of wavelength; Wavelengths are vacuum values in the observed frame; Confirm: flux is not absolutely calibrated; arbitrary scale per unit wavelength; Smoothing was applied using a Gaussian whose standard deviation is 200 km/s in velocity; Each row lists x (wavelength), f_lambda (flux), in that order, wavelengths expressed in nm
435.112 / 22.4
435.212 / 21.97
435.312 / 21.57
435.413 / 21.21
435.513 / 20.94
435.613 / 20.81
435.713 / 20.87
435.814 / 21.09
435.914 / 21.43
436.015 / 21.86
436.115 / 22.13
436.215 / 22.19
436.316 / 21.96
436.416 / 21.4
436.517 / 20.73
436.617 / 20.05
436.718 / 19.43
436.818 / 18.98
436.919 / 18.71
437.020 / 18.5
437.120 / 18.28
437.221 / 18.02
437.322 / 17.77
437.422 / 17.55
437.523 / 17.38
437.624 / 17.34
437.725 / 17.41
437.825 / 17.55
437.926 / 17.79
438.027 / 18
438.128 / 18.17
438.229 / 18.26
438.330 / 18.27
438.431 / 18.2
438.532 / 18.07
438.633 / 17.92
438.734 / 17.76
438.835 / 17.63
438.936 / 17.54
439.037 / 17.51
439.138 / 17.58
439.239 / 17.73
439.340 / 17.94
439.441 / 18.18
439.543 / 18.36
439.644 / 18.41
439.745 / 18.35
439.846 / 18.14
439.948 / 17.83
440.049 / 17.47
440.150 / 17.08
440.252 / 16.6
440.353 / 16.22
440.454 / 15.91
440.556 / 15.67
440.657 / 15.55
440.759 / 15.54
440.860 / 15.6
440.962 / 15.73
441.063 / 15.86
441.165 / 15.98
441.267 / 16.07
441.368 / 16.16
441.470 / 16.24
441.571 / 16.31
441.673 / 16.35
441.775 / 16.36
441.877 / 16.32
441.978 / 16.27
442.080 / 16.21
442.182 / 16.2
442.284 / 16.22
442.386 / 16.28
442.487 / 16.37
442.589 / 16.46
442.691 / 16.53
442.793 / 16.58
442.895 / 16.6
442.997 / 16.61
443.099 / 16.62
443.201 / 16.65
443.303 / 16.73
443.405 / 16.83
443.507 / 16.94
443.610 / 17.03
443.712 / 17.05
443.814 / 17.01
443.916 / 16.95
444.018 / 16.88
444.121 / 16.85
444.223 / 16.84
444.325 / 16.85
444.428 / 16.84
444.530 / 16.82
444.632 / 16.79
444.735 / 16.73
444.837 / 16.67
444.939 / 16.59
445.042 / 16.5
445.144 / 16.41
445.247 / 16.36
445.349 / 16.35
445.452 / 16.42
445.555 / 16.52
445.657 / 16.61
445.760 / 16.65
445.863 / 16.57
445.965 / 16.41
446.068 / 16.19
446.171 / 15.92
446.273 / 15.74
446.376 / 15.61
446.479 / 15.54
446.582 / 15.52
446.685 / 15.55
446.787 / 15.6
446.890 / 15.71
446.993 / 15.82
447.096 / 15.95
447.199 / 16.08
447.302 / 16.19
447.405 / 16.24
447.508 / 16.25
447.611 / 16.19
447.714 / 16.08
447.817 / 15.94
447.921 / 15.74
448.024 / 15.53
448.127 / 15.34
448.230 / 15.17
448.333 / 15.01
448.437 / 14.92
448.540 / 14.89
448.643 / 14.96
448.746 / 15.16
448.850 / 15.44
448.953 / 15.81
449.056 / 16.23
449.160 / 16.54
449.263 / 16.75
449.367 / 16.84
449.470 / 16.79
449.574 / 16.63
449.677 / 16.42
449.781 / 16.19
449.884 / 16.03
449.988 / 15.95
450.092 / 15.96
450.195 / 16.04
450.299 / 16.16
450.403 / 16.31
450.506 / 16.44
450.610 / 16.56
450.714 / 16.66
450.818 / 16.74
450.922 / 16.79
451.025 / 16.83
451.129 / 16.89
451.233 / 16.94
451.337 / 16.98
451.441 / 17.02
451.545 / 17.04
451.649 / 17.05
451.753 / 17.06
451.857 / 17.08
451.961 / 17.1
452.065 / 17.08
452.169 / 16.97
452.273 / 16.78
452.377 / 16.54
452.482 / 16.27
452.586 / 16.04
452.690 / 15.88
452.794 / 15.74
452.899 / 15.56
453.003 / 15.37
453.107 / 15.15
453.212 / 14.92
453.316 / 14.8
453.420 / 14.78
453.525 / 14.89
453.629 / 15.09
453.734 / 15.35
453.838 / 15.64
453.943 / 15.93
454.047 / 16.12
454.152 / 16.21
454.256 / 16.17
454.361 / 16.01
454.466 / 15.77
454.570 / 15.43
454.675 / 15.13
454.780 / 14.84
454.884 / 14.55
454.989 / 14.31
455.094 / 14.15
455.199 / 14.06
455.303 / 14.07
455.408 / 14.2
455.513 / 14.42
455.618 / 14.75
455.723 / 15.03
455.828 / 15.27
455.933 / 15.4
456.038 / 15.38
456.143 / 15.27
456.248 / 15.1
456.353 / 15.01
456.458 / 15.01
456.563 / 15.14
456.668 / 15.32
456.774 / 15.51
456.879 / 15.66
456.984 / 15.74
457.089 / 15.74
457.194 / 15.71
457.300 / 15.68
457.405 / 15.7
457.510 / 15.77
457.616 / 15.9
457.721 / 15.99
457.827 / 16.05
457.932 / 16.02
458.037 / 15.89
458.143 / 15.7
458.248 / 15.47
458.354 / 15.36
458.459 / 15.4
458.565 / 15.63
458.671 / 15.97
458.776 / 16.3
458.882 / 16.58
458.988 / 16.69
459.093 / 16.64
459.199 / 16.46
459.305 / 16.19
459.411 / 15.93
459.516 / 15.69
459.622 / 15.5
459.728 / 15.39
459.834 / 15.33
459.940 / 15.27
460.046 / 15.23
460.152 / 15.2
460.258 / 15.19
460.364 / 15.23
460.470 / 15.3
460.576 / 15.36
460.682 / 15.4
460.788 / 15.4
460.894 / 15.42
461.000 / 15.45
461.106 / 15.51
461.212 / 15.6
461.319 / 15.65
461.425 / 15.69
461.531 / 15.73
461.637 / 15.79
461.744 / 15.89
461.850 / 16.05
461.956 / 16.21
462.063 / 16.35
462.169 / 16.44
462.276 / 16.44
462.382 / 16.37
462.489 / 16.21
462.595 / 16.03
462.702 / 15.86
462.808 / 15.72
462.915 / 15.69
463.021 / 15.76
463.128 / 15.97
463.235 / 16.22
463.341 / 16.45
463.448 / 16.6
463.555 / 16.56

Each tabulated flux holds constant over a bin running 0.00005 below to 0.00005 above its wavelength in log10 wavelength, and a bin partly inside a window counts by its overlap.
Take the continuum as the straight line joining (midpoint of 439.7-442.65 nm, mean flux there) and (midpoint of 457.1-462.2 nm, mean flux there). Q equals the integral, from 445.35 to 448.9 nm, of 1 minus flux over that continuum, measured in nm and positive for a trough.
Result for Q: 0.08 nm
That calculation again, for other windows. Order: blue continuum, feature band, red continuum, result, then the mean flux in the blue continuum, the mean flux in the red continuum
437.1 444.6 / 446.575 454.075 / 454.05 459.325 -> 0.01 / 17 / 15.5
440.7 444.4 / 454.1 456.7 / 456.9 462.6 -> 0.15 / 16.4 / 15.8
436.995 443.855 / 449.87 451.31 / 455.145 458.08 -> -0.05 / 17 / 15.3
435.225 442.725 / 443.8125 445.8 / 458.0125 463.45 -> 0.08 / 18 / 15.8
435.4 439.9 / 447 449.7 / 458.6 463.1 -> 0.25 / 18.9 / 15.8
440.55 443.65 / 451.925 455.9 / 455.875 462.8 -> 0.12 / 16.3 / 15.7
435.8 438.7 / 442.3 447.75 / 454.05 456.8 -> 0.30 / 19.1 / 15.1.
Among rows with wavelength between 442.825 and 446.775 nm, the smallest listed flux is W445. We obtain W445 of 15.52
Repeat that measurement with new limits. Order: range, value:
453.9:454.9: 14.55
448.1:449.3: 14.89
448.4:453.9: 14.78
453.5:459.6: 14.06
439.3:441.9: 15.54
